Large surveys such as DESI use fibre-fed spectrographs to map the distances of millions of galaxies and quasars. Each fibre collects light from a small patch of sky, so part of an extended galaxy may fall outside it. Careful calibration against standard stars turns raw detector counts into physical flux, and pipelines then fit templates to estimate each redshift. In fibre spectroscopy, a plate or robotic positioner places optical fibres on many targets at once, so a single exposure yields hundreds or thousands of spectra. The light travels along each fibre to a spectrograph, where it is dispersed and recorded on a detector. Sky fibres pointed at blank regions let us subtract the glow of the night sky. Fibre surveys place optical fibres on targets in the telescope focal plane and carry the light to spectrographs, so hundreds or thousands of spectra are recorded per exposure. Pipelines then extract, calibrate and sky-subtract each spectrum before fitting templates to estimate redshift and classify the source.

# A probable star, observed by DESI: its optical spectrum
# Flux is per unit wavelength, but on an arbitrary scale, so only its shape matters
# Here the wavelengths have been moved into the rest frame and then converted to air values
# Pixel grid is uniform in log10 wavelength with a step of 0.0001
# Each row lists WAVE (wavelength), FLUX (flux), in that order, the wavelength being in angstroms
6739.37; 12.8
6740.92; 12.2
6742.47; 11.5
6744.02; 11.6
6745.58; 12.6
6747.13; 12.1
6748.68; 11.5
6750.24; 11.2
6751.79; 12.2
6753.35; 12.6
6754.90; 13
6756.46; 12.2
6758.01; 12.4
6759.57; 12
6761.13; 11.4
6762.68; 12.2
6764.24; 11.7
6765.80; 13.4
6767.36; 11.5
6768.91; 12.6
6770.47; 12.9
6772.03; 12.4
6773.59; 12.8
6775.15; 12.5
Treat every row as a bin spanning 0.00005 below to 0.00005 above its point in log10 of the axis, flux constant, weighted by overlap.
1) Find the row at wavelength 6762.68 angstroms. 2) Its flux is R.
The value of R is 12.2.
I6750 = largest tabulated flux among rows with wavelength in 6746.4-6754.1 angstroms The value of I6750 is 12.6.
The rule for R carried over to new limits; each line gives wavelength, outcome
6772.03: 12.4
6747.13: 12.1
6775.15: 12.5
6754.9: 13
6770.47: 12.9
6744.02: 11.6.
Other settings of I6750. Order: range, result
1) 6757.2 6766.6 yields 13.4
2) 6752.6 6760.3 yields 13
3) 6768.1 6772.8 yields 12.9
